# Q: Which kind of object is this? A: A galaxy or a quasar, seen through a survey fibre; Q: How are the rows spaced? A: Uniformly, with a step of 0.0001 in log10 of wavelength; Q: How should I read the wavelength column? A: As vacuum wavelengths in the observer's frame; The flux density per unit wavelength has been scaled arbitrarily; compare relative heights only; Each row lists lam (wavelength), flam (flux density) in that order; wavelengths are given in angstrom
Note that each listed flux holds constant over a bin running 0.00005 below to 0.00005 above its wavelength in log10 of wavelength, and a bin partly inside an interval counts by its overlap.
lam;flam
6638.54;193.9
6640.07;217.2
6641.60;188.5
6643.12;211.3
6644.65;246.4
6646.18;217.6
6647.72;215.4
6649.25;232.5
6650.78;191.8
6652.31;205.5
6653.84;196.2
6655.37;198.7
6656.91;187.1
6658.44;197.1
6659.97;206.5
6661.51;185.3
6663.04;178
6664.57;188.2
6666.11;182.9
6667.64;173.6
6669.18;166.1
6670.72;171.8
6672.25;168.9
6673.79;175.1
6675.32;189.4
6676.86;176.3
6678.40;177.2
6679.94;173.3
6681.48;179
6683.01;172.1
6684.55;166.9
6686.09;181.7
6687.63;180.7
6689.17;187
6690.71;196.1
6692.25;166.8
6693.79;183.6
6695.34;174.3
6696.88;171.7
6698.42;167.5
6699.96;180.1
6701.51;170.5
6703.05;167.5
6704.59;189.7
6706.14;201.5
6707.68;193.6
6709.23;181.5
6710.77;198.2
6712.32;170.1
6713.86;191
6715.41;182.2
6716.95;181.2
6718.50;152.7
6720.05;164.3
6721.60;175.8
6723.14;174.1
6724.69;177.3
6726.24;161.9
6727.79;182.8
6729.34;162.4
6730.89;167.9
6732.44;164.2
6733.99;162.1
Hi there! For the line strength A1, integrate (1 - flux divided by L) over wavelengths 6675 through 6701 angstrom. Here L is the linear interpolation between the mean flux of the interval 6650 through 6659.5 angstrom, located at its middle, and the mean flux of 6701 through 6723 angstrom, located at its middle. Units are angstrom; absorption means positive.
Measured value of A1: 1.3 angstrom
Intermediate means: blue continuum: 197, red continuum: 180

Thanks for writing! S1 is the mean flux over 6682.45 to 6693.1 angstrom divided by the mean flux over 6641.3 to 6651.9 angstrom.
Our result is 0.8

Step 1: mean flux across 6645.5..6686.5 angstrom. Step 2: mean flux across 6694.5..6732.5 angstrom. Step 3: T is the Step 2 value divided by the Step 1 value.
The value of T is 0.94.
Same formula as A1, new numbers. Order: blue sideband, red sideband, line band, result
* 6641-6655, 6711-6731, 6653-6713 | 3.6 angstrom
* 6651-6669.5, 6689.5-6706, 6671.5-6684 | 0.5 angstrom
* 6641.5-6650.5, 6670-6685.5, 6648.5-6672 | 1.1 angstrom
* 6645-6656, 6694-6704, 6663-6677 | 1.3 angstrom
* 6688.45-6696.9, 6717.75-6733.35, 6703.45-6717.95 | -1.1 angstrom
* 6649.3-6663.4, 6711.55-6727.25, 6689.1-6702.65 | 0.4 angstrom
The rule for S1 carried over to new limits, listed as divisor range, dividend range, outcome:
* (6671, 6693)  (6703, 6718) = 1.05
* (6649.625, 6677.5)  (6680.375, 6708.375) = 0.96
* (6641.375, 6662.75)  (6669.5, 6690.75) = 0.86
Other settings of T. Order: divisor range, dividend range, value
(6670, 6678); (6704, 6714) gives 1.07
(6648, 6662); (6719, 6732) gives 0.85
